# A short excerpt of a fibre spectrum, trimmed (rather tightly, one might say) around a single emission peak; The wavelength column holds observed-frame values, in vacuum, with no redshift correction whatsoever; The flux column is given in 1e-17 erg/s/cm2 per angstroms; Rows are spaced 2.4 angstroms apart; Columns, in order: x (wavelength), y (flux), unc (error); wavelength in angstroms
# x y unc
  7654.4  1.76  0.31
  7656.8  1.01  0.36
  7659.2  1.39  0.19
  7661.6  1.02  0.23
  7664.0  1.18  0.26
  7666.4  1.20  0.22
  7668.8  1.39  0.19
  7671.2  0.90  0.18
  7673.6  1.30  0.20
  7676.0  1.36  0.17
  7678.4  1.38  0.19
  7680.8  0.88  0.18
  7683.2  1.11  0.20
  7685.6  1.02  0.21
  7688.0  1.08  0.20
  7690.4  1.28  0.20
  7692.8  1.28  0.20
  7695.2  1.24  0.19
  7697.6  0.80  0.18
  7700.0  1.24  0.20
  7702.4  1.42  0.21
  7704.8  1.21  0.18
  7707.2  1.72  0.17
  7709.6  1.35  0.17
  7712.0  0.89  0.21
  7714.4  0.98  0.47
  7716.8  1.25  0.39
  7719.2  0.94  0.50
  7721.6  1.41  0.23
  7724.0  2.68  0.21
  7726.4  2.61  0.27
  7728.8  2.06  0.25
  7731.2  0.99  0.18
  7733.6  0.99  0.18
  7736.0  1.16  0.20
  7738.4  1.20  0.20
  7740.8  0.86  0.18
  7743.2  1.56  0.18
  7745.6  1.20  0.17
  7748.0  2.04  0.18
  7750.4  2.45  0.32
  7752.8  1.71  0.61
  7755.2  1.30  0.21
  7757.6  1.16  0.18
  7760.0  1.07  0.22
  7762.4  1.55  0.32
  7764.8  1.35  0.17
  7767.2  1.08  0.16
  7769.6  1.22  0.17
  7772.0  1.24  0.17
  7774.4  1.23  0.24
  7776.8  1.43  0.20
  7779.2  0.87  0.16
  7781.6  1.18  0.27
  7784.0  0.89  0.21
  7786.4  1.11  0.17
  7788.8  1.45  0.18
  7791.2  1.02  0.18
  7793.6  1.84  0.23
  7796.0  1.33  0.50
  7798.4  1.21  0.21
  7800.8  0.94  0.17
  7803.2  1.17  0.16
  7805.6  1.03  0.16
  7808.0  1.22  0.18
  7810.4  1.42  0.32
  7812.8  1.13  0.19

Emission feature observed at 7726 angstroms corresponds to H-alpha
